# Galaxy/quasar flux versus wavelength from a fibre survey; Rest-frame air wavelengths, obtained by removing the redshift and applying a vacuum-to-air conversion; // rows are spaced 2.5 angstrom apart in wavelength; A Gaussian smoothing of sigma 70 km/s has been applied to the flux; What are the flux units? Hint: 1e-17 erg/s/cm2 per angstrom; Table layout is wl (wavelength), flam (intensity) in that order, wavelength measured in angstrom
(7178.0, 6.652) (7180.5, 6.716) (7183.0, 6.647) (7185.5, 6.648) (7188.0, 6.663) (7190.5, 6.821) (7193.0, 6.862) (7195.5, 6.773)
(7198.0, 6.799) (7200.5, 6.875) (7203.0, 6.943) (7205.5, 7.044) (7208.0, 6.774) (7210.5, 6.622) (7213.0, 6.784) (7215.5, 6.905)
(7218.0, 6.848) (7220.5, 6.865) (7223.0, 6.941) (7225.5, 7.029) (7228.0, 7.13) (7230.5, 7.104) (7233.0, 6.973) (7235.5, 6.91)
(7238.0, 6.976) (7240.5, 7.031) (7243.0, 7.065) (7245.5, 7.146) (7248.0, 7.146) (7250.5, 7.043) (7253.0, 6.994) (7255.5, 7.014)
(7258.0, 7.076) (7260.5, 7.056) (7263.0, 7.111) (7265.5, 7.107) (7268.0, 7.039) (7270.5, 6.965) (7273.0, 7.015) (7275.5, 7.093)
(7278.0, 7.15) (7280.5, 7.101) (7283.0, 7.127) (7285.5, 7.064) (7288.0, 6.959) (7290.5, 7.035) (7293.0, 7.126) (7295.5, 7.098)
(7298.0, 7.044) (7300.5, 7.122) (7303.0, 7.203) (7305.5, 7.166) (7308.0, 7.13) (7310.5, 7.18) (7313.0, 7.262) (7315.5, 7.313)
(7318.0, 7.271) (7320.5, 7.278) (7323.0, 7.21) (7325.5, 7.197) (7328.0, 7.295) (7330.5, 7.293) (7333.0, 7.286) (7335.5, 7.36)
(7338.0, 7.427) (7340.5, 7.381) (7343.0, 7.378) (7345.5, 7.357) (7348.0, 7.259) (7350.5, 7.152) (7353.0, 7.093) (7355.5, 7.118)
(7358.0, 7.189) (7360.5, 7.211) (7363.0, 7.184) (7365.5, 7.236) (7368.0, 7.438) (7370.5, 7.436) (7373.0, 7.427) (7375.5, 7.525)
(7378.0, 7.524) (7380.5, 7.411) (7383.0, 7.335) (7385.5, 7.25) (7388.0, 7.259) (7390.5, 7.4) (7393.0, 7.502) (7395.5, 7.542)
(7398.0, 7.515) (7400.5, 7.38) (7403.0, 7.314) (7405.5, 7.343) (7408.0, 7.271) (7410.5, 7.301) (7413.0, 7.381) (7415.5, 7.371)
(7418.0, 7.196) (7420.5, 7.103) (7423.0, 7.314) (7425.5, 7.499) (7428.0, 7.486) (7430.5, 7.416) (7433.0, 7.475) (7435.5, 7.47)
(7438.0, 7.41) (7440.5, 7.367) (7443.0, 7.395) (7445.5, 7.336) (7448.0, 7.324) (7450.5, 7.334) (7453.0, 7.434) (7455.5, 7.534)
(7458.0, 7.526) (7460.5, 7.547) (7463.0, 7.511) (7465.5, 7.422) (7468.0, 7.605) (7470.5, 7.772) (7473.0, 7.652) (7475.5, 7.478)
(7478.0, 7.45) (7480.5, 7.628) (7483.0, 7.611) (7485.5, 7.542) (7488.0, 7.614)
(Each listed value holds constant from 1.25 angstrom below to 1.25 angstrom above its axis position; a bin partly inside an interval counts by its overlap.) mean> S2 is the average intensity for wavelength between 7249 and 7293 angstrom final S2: 7.06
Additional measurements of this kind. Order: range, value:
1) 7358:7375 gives 7.32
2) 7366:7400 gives 7.42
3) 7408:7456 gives 7.37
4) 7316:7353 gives 7.29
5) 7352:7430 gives 7.34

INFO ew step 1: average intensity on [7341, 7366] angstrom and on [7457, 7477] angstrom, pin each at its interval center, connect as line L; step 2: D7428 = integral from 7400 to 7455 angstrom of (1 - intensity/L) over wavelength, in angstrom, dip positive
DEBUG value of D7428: 0.6 angstrom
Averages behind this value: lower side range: 7.22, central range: 7.36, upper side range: 7.56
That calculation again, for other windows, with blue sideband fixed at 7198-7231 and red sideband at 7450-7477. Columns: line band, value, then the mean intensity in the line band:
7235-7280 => -0.3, 7.06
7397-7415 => 0.1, 7.36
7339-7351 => -0.1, 7.32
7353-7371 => 0.1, 7.24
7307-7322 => -0.2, 7.24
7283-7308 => 0.0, 7.09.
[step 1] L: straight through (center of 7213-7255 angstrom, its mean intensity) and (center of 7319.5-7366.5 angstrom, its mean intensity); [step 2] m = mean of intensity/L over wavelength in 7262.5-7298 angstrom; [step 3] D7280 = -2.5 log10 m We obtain 0.01 mag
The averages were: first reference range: 7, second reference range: 7.26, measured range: 7.07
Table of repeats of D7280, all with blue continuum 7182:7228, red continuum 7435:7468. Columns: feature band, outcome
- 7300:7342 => -0.02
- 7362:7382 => -0.02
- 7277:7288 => -0.01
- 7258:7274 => -0.01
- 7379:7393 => -0.01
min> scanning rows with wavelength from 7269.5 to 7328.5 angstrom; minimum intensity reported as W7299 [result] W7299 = 6.959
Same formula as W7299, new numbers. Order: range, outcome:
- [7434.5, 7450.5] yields 7.324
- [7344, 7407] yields 7.093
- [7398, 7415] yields 7.271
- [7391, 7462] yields 7.103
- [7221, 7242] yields 6.91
